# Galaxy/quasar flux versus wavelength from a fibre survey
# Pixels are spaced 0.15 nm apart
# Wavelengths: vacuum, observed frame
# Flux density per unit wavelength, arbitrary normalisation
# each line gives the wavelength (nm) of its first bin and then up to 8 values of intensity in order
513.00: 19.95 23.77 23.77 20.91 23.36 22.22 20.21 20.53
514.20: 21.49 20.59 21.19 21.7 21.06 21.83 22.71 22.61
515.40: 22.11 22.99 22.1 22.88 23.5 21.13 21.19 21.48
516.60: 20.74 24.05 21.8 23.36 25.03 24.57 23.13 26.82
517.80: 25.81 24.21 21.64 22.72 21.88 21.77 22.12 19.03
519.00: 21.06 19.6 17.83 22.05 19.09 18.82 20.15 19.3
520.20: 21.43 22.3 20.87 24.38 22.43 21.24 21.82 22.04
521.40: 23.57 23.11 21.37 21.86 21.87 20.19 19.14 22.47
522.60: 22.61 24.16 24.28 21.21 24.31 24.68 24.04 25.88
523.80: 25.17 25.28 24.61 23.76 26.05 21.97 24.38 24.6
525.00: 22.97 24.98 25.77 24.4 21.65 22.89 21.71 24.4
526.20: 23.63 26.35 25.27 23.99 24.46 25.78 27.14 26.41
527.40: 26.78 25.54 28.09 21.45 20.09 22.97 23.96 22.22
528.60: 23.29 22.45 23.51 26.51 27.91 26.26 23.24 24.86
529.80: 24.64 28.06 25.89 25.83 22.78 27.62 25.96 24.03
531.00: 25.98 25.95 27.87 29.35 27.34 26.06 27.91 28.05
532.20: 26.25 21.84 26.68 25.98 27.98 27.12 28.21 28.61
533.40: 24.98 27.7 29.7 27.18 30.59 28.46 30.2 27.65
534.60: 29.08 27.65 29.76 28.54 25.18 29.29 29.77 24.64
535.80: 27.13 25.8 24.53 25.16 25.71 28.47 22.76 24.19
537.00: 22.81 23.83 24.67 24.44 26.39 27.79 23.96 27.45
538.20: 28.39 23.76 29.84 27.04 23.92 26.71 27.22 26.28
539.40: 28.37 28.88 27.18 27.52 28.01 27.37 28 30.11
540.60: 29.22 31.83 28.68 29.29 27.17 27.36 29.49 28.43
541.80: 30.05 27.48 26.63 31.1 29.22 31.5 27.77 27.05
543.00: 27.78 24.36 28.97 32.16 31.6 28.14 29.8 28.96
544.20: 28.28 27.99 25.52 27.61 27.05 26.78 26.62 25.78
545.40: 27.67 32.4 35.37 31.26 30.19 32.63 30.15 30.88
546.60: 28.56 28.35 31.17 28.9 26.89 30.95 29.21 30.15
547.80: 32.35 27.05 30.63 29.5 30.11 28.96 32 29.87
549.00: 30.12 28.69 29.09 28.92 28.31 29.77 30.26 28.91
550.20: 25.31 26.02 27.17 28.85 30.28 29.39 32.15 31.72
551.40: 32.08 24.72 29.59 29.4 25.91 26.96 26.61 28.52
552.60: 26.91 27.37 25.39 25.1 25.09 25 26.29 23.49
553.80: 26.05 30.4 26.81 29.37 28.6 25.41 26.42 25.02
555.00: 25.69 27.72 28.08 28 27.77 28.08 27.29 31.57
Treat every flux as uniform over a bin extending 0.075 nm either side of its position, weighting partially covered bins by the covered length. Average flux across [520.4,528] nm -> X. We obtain 23.7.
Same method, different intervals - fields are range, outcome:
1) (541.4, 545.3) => 28.3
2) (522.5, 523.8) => 23.9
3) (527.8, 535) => 26.2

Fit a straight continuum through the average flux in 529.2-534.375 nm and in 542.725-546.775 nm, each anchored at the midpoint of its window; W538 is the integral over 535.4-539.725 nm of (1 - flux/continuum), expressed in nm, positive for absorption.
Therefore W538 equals 0.253 nm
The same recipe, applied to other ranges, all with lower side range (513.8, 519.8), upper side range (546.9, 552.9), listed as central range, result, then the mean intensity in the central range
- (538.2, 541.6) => -0.13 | 27.9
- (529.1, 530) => -0.04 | 25.8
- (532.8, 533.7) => -0.08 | 27.6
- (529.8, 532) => -0.13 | 26.4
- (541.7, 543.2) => -0.05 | 28.4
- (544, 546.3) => -0.08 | 29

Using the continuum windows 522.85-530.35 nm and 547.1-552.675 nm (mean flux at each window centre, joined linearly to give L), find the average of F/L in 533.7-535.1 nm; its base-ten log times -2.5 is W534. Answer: -0.11 mag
